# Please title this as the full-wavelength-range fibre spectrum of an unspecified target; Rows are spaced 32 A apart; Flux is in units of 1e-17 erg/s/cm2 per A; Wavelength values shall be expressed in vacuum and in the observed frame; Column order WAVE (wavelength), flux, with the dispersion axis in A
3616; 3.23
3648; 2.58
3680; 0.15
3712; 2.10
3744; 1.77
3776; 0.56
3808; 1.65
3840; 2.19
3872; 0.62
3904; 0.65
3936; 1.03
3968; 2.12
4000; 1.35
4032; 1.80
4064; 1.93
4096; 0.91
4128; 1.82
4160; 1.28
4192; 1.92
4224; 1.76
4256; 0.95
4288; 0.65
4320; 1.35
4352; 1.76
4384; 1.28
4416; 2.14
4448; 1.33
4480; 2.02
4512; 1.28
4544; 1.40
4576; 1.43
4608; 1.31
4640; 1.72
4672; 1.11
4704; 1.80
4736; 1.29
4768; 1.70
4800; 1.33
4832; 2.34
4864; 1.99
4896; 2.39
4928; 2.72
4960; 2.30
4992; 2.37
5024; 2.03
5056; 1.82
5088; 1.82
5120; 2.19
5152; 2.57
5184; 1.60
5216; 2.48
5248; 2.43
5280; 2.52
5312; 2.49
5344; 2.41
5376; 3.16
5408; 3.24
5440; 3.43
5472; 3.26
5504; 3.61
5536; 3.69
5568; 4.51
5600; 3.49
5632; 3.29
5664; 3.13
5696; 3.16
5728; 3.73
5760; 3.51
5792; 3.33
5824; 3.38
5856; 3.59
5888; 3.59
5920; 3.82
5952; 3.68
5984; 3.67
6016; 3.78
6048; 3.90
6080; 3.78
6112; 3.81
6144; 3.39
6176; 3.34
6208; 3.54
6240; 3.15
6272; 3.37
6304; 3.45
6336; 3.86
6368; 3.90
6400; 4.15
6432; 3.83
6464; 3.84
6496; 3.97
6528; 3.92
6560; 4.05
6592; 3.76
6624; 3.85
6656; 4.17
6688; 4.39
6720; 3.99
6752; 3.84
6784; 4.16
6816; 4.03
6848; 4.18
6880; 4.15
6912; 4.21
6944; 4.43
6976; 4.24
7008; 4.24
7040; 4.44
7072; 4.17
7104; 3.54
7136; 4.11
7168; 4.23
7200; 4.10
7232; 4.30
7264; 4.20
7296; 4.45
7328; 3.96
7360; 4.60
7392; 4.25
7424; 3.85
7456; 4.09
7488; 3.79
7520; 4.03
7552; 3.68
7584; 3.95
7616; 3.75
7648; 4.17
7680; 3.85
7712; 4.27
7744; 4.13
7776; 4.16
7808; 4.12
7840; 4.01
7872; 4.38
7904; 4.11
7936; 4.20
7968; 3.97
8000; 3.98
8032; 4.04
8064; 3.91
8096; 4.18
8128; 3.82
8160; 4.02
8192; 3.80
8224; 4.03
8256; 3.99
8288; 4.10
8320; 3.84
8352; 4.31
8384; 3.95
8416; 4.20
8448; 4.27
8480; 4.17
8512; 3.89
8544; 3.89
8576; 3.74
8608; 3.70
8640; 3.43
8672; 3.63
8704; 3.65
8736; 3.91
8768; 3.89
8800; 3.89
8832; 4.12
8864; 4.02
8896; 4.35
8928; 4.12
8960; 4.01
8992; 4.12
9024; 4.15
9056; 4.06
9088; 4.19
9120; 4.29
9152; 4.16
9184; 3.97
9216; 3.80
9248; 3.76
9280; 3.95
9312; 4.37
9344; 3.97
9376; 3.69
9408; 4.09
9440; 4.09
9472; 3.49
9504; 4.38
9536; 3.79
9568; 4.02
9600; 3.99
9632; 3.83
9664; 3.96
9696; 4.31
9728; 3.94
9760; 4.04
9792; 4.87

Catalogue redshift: 0.21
